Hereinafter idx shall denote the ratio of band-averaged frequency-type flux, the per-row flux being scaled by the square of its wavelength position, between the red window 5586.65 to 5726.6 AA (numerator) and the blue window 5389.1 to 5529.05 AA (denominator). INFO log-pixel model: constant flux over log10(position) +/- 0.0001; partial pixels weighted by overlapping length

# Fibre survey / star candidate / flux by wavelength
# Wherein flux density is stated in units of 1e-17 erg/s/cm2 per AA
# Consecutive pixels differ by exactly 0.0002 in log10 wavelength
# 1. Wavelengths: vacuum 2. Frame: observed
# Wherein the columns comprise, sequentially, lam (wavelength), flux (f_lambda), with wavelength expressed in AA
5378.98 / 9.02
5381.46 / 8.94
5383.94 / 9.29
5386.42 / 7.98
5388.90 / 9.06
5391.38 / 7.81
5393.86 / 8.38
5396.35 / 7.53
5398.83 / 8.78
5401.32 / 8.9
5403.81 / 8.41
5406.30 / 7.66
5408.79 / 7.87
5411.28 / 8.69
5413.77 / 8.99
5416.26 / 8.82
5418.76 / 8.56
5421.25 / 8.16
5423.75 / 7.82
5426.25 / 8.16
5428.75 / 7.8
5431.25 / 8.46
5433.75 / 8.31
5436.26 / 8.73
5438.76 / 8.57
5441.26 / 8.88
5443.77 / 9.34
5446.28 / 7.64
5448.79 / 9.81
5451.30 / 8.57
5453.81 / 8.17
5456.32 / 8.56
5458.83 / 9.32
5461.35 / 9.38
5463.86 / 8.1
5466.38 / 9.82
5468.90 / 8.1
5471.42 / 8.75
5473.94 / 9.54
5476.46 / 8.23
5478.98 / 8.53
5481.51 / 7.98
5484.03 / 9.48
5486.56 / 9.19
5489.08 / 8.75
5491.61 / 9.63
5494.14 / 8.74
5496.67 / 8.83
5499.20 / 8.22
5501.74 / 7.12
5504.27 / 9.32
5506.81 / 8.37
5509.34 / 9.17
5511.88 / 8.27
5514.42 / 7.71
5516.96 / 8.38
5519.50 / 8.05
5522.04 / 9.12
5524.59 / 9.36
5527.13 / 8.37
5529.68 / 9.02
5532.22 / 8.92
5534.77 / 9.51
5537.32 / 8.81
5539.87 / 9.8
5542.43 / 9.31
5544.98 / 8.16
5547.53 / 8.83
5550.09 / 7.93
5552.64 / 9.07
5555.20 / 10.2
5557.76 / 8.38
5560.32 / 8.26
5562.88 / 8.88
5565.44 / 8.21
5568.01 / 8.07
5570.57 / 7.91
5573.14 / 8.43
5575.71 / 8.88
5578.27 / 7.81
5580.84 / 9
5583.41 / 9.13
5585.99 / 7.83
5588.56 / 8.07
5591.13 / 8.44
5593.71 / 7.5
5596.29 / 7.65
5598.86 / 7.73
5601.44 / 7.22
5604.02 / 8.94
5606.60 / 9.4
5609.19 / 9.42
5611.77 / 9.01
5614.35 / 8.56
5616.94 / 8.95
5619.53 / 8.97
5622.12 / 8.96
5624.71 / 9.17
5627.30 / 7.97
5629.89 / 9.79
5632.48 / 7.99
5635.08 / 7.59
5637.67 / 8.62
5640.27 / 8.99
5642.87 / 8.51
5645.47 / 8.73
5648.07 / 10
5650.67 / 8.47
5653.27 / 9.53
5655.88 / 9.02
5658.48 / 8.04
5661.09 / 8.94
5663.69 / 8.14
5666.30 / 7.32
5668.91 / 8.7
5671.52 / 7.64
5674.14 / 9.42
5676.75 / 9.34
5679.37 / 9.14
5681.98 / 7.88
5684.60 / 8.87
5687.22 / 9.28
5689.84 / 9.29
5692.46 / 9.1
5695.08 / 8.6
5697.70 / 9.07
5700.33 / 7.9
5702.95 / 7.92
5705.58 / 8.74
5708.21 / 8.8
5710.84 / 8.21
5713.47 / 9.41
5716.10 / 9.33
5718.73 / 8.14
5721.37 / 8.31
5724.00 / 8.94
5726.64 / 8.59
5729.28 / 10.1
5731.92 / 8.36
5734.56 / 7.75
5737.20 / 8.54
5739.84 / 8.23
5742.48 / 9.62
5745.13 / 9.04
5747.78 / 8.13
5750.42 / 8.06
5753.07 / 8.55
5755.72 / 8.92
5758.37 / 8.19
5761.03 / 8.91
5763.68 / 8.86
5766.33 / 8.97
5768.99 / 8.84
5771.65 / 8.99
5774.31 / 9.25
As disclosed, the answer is 1.1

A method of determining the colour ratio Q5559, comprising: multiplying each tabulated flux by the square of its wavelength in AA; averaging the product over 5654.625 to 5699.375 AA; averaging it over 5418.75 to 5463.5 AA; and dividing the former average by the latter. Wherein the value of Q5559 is 1.10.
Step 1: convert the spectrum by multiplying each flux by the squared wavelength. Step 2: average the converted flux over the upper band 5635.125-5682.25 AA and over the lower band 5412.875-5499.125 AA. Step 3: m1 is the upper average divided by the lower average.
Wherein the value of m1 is 1.07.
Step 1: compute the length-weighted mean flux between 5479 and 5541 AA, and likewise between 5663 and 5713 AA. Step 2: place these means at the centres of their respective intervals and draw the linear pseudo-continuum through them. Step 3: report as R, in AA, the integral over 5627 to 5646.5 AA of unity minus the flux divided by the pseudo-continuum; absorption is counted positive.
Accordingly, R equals 0.2 AA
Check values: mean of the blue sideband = 8.75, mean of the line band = 8.55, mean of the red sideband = 8.62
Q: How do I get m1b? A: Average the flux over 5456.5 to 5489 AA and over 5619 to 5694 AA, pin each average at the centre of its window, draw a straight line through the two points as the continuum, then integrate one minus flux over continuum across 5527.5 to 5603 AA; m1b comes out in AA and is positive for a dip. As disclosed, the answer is 2.4 AA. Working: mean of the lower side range 8.85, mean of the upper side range 8.74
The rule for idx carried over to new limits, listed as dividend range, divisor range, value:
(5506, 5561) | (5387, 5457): 1.08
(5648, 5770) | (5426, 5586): 1.08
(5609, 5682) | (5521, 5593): 1.04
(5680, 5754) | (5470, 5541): 1.07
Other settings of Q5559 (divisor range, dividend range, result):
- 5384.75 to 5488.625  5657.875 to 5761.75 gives 1.11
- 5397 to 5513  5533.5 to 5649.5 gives 1.05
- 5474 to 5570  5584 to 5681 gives 1.03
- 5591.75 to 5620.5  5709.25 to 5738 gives 1.07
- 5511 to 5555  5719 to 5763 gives 1.06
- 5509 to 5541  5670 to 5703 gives 1.05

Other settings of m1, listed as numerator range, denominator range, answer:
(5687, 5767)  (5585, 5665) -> 1.05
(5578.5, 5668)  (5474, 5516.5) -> 1.04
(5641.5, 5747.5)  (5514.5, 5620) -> 1.06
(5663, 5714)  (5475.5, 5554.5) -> 1.05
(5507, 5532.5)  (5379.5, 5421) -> 1.06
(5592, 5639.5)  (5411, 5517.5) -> 1.04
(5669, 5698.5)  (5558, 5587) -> 1.10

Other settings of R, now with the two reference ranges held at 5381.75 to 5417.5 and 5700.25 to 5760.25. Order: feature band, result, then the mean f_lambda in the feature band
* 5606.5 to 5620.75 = -0.8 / 9.02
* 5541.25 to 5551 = -0.1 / 8.58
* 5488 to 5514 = -0.3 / 8.61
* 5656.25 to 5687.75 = 0.1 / 8.56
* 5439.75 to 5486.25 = -1.7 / 8.8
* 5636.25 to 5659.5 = -0.8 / 8.88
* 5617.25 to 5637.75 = -0.2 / 8.65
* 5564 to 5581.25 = 0.5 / 8.3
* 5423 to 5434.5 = 0.5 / 8.11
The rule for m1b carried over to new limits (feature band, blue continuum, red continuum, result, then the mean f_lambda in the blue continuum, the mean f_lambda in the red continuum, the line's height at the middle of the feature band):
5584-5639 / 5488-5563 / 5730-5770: 1.4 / 8.75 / 8.62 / 8.7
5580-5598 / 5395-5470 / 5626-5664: 1.0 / 8.53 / 8.71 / 8.66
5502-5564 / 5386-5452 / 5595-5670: -1.7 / 8.44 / 8.63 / 8.54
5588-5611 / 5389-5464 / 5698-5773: 0.8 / 8.49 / 8.66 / 8.58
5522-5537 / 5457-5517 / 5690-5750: -0.6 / 8.71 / 8.68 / 8.7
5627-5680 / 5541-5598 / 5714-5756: -0.7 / 8.45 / 8.67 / 8.56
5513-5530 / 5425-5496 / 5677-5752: 0.4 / 8.74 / 8.7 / 8.73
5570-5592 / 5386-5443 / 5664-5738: 0.4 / 8.38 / 8.66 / 8.54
